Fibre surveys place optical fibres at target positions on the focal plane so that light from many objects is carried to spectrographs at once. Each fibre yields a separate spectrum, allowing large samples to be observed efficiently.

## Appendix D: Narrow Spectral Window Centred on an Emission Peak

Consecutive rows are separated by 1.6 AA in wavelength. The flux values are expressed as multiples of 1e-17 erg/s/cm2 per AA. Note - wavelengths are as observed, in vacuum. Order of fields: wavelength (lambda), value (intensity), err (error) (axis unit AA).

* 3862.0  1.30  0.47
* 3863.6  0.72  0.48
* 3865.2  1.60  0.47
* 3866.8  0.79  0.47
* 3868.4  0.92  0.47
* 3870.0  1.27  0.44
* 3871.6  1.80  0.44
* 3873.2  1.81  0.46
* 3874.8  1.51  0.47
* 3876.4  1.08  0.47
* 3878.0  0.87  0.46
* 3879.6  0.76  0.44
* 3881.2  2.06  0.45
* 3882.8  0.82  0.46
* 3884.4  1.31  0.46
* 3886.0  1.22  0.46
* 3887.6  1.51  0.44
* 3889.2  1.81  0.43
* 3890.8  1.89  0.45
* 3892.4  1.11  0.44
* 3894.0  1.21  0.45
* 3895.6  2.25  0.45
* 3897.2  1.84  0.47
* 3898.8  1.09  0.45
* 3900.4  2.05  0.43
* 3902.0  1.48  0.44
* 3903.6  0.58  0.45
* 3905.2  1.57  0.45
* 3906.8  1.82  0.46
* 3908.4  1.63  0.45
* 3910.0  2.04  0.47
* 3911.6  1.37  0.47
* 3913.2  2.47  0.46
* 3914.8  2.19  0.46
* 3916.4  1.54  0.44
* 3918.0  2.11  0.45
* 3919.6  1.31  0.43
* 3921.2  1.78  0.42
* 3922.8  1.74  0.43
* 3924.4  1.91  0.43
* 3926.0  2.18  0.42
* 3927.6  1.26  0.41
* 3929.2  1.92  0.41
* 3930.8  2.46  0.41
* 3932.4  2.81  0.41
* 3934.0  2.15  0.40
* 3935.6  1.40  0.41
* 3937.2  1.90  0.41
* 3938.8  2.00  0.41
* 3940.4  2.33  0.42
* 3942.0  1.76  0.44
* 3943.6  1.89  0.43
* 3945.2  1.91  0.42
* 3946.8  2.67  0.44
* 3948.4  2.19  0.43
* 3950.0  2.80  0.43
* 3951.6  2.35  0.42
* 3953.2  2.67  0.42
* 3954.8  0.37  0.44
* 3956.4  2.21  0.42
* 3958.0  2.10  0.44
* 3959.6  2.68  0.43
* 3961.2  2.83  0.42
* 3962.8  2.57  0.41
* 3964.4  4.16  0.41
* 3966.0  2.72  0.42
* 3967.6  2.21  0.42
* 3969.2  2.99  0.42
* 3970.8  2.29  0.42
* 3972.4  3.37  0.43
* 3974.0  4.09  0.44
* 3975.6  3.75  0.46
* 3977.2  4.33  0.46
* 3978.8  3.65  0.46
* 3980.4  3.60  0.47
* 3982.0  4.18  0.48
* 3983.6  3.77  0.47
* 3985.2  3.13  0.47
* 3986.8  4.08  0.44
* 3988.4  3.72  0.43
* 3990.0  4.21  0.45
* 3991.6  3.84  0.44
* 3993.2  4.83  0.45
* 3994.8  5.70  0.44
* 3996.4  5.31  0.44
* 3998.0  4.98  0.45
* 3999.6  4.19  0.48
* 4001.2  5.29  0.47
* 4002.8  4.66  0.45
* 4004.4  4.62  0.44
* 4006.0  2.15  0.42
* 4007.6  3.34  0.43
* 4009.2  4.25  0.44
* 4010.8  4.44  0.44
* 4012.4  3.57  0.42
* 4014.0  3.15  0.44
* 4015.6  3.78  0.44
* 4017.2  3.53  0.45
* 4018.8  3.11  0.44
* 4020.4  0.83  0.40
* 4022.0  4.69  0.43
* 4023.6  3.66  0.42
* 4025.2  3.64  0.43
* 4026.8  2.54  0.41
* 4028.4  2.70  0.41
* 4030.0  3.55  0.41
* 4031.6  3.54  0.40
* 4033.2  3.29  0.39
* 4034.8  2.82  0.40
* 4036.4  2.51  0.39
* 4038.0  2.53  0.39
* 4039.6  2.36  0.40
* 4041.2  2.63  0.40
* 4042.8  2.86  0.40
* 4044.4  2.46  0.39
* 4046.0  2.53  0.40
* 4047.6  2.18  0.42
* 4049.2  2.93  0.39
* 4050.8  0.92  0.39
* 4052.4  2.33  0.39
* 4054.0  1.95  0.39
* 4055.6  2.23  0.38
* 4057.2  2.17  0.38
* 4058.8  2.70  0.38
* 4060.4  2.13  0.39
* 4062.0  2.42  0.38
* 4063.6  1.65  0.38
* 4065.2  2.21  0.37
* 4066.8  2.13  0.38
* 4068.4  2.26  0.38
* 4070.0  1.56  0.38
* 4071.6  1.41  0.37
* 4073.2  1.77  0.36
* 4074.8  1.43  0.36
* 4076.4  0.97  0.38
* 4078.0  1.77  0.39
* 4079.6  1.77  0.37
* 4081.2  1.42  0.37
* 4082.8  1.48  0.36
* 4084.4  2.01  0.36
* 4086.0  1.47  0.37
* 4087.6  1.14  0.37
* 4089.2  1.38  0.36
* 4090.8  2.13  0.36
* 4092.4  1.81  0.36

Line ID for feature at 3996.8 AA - C IV 1549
